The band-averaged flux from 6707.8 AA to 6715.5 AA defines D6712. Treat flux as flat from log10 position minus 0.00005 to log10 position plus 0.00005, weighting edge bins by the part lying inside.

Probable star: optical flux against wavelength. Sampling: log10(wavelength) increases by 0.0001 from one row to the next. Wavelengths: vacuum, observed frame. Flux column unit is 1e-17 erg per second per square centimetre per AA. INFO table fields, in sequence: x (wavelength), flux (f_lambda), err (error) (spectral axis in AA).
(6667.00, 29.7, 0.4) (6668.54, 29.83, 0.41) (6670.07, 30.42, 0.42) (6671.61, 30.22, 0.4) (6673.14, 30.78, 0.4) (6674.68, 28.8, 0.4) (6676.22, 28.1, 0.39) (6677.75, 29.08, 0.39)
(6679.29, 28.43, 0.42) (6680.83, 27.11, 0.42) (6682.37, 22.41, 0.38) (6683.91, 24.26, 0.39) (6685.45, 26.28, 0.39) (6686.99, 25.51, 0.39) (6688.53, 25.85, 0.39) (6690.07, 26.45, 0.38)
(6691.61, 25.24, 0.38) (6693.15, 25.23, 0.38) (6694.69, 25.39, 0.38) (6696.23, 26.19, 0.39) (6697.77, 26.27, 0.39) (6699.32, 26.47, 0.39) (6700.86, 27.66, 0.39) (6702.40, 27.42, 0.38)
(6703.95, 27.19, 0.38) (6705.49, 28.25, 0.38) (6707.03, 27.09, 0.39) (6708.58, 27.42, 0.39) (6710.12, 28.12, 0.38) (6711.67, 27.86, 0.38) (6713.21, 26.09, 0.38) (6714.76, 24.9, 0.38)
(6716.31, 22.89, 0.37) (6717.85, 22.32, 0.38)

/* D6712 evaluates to 26.9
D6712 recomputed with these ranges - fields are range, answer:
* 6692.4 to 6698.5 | 25.8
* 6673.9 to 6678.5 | 28.7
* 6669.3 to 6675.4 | 30.1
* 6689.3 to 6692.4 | 25.9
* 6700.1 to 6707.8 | 27.5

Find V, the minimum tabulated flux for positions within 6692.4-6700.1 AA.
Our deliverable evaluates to 25.23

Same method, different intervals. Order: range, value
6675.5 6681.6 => 27.11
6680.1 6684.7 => 22.41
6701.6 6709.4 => 27.09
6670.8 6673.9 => 30.22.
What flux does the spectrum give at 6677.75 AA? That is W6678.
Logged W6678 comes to 29.08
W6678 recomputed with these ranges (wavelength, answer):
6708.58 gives 27.42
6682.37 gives 22.41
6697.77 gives 26.27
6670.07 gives 30.42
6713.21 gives 26.09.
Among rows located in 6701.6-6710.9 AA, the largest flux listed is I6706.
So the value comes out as 28.25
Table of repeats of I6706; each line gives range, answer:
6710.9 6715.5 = 27.86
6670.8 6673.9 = 30.78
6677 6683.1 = 29.08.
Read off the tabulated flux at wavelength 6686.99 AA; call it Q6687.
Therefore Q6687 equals 25.51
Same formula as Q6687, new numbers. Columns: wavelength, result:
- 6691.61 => 25.24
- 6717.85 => 22.32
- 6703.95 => 27.19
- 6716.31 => 22.89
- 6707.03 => 27.09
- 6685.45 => 26.28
